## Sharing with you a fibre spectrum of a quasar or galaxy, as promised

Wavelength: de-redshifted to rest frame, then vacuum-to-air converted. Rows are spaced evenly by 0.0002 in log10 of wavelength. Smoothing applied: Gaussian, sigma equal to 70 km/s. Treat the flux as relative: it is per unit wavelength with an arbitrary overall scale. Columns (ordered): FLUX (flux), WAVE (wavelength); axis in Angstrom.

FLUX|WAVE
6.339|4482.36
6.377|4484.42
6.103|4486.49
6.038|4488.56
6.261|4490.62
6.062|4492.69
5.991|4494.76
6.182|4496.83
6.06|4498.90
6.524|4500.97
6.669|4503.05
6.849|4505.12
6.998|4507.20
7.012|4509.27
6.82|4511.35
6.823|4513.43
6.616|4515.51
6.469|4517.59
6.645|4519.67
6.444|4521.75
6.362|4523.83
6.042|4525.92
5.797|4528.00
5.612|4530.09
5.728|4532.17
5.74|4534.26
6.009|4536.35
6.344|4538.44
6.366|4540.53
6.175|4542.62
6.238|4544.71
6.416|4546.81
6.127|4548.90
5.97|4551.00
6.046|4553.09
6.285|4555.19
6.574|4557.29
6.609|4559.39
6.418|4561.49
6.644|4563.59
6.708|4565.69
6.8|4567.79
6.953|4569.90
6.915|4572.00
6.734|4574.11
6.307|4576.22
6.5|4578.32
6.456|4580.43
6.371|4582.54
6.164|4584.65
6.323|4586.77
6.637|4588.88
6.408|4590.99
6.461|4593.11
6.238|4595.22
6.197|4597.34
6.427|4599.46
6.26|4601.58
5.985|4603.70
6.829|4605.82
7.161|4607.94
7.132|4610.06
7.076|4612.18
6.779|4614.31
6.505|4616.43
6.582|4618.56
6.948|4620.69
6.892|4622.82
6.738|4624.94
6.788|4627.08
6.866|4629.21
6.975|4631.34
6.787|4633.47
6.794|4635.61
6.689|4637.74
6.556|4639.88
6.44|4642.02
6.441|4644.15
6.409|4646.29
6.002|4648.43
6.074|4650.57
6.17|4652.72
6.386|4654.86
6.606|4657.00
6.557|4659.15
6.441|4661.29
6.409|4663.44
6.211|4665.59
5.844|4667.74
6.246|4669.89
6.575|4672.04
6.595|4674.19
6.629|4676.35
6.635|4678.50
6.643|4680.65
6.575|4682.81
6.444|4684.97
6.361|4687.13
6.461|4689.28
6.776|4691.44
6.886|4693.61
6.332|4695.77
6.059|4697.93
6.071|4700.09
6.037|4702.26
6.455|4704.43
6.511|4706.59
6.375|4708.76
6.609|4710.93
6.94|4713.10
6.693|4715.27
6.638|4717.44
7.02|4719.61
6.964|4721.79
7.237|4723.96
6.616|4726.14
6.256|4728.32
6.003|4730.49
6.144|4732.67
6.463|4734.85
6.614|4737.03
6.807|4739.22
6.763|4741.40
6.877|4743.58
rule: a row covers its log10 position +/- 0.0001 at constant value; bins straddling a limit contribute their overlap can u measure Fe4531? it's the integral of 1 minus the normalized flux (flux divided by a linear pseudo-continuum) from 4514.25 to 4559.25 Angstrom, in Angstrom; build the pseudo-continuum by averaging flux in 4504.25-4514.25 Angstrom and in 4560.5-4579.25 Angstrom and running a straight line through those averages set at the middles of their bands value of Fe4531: 3.9 Angstrom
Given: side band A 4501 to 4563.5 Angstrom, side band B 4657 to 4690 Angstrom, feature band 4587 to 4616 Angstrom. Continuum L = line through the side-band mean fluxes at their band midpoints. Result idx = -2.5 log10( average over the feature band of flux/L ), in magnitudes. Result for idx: -0.03 mag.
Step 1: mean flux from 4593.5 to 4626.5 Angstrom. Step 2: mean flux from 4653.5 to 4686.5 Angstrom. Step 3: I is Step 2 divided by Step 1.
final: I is 0.97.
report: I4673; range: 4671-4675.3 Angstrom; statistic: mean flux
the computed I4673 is 6.58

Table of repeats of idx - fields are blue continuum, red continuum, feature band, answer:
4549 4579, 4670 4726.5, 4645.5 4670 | 0.048 mag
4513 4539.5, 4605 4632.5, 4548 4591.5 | 0.005 mag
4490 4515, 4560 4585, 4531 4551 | 0.077 mag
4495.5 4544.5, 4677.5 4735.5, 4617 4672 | -0.007 mag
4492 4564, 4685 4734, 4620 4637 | -0.067 mag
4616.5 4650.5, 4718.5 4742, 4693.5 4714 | 0.037 mag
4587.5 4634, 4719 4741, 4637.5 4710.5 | 0.038 mag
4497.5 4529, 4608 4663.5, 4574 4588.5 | 0.032 mag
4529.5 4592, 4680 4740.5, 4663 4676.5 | 0.026 mag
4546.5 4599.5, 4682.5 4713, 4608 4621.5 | -0.067 mag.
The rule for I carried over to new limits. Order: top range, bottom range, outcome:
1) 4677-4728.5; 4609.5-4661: 0.99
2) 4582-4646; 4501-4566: 1.04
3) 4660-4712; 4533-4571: 1.01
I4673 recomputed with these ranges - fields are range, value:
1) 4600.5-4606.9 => 6.36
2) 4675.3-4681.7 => 6.65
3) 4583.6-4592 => 6.38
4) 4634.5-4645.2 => 6.59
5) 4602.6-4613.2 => 6.84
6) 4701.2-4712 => 6.4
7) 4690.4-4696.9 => 6.65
